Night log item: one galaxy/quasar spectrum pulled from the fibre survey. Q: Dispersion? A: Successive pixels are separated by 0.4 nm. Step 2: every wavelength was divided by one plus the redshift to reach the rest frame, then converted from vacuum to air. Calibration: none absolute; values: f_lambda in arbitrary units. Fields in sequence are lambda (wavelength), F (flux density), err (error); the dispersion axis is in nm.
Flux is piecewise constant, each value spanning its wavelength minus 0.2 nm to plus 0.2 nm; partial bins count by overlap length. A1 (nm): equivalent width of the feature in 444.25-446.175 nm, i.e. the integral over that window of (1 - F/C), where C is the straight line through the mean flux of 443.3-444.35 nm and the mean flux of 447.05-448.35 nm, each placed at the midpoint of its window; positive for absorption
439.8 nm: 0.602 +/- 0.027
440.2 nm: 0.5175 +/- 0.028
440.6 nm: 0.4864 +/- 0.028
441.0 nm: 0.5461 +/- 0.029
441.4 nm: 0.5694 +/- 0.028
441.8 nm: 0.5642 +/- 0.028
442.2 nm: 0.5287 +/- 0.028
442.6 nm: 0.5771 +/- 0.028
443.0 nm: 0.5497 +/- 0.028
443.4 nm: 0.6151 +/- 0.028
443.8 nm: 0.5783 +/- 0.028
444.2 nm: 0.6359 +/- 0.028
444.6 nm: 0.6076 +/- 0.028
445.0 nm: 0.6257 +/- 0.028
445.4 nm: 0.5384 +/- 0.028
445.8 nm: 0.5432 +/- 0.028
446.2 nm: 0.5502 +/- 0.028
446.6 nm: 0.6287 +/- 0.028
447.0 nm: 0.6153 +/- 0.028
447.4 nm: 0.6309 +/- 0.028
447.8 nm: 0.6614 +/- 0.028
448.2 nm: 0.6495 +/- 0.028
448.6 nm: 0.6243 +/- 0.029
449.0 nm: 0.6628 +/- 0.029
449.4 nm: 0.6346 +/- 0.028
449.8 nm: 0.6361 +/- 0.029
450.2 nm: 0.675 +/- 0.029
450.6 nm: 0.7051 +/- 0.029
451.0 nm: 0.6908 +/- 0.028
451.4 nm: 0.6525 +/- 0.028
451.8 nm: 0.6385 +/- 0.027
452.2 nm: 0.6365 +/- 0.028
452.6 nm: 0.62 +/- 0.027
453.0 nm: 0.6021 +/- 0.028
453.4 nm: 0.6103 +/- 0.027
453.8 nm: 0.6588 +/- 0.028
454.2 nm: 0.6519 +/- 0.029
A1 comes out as 0.12 nm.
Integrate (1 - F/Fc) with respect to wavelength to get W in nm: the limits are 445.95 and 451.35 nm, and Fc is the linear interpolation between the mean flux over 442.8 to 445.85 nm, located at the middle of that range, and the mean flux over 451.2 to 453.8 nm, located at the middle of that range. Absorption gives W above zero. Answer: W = -0.286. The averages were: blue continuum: 0.589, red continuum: 0.629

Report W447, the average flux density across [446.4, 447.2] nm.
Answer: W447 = 0.622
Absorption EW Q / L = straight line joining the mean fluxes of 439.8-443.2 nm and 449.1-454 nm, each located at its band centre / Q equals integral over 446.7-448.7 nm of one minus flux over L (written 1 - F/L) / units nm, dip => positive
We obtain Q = -0.09 nm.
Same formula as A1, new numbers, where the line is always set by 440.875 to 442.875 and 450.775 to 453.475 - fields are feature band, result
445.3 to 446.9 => 0.06 nm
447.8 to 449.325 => -0.09 nm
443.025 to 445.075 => -0.11 nm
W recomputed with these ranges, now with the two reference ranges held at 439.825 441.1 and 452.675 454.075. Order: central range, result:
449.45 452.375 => -0.27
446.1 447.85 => -0.13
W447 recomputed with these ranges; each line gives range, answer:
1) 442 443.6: 0.568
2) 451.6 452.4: 0.637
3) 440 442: 0.537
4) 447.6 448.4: 0.655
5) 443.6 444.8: 0.607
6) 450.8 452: 0.661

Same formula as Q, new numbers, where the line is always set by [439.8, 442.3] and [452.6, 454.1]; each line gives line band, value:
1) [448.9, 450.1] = -0.09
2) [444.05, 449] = -0.28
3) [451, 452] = -0.07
